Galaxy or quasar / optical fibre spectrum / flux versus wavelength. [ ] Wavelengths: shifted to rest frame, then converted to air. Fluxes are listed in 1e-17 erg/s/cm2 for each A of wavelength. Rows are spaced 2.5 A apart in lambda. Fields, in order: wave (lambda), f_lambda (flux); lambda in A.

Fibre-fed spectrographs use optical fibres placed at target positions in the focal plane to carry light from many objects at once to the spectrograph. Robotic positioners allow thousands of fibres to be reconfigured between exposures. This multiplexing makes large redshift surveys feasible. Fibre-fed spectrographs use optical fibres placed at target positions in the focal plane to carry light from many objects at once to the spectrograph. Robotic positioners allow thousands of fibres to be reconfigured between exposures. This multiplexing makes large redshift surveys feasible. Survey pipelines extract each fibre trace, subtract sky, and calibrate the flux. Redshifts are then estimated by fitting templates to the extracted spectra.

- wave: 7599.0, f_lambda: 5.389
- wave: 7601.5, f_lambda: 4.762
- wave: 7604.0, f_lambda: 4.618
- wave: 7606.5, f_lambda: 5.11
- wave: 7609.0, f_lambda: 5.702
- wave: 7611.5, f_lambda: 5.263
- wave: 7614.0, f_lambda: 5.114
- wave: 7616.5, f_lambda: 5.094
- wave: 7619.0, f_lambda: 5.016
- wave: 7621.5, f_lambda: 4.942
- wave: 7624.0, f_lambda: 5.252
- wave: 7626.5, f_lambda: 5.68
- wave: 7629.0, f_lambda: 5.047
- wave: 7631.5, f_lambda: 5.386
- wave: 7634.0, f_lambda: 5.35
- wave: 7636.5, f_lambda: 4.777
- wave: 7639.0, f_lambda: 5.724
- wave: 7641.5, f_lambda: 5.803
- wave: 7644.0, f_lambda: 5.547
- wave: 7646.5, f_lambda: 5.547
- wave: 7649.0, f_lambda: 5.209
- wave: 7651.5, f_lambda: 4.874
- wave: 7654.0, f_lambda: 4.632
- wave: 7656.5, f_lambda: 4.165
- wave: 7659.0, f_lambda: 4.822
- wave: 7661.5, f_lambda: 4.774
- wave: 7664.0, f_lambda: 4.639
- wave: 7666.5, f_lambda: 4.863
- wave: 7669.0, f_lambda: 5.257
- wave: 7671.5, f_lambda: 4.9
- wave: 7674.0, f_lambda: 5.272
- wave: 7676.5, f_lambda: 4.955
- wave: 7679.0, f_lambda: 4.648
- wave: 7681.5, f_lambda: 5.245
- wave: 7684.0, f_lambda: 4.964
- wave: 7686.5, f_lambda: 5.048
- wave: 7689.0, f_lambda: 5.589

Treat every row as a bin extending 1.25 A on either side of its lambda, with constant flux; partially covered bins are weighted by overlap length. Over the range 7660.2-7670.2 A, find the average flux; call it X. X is 4.88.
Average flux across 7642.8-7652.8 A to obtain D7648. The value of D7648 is 5.29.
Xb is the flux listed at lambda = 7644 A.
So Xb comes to 5.547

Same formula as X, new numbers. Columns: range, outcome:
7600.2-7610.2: 5.05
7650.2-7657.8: 4.56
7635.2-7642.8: 5.43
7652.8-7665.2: 4.61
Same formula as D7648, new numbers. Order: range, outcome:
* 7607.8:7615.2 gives 5.36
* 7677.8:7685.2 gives 4.95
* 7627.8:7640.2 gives 5.26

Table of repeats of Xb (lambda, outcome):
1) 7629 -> 5.047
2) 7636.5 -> 4.777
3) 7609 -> 5.702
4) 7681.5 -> 5.245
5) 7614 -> 5.114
